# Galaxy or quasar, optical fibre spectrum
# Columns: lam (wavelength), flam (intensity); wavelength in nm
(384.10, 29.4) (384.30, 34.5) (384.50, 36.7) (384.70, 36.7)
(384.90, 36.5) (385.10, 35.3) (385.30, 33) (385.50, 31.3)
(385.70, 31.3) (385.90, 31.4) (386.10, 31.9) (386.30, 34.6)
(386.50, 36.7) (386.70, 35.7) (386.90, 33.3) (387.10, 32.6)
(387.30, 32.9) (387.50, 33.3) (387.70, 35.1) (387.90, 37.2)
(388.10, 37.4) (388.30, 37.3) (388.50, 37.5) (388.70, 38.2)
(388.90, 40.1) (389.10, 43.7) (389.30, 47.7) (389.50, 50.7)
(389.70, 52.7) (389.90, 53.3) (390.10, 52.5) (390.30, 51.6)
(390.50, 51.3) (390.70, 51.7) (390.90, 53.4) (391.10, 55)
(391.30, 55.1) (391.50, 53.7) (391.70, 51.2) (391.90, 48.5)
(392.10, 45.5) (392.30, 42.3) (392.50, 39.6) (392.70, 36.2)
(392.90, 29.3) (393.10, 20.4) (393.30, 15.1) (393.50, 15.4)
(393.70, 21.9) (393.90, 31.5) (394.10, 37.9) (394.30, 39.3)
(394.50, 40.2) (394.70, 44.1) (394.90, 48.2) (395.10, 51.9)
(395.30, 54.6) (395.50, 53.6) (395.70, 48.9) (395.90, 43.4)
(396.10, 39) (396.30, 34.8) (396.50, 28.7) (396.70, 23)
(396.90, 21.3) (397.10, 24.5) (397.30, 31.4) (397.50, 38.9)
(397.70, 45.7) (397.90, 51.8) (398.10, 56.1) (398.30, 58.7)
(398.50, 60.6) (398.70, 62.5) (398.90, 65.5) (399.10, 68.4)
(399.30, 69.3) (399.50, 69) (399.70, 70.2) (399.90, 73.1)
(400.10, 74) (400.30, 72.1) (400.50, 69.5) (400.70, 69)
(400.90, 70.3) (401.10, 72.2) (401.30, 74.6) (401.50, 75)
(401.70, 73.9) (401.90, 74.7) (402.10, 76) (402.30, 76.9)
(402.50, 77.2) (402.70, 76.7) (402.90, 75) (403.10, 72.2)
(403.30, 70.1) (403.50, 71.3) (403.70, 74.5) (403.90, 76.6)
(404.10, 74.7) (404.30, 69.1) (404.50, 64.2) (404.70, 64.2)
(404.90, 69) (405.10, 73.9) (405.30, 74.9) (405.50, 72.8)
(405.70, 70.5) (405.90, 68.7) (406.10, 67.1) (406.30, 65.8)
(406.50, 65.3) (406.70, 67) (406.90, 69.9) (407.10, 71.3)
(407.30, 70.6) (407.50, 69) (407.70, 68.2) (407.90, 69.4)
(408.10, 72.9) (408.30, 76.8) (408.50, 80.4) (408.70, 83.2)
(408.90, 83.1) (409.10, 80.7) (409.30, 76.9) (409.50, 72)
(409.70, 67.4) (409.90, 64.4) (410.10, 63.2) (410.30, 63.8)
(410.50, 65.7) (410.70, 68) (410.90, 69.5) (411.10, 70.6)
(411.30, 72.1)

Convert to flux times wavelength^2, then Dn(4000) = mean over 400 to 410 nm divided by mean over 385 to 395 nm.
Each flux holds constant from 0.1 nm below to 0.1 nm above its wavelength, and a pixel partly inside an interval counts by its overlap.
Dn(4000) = 2.0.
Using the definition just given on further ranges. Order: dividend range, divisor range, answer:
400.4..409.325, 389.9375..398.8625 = 1.80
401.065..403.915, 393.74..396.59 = 1.83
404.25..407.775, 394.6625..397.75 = 1.84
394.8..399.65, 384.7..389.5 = 1.40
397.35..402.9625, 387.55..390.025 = 1.68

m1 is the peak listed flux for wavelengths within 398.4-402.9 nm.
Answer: 77.2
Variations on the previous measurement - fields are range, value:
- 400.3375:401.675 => 75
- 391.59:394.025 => 51.2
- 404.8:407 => 74.9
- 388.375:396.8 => 55.1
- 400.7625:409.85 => 83.2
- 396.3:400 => 73.1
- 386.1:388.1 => 37.4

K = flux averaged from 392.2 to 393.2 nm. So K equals 33.6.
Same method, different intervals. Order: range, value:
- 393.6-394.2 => 30.4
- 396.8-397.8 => 32.4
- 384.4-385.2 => 36.3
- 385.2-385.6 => 32.2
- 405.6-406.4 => 68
